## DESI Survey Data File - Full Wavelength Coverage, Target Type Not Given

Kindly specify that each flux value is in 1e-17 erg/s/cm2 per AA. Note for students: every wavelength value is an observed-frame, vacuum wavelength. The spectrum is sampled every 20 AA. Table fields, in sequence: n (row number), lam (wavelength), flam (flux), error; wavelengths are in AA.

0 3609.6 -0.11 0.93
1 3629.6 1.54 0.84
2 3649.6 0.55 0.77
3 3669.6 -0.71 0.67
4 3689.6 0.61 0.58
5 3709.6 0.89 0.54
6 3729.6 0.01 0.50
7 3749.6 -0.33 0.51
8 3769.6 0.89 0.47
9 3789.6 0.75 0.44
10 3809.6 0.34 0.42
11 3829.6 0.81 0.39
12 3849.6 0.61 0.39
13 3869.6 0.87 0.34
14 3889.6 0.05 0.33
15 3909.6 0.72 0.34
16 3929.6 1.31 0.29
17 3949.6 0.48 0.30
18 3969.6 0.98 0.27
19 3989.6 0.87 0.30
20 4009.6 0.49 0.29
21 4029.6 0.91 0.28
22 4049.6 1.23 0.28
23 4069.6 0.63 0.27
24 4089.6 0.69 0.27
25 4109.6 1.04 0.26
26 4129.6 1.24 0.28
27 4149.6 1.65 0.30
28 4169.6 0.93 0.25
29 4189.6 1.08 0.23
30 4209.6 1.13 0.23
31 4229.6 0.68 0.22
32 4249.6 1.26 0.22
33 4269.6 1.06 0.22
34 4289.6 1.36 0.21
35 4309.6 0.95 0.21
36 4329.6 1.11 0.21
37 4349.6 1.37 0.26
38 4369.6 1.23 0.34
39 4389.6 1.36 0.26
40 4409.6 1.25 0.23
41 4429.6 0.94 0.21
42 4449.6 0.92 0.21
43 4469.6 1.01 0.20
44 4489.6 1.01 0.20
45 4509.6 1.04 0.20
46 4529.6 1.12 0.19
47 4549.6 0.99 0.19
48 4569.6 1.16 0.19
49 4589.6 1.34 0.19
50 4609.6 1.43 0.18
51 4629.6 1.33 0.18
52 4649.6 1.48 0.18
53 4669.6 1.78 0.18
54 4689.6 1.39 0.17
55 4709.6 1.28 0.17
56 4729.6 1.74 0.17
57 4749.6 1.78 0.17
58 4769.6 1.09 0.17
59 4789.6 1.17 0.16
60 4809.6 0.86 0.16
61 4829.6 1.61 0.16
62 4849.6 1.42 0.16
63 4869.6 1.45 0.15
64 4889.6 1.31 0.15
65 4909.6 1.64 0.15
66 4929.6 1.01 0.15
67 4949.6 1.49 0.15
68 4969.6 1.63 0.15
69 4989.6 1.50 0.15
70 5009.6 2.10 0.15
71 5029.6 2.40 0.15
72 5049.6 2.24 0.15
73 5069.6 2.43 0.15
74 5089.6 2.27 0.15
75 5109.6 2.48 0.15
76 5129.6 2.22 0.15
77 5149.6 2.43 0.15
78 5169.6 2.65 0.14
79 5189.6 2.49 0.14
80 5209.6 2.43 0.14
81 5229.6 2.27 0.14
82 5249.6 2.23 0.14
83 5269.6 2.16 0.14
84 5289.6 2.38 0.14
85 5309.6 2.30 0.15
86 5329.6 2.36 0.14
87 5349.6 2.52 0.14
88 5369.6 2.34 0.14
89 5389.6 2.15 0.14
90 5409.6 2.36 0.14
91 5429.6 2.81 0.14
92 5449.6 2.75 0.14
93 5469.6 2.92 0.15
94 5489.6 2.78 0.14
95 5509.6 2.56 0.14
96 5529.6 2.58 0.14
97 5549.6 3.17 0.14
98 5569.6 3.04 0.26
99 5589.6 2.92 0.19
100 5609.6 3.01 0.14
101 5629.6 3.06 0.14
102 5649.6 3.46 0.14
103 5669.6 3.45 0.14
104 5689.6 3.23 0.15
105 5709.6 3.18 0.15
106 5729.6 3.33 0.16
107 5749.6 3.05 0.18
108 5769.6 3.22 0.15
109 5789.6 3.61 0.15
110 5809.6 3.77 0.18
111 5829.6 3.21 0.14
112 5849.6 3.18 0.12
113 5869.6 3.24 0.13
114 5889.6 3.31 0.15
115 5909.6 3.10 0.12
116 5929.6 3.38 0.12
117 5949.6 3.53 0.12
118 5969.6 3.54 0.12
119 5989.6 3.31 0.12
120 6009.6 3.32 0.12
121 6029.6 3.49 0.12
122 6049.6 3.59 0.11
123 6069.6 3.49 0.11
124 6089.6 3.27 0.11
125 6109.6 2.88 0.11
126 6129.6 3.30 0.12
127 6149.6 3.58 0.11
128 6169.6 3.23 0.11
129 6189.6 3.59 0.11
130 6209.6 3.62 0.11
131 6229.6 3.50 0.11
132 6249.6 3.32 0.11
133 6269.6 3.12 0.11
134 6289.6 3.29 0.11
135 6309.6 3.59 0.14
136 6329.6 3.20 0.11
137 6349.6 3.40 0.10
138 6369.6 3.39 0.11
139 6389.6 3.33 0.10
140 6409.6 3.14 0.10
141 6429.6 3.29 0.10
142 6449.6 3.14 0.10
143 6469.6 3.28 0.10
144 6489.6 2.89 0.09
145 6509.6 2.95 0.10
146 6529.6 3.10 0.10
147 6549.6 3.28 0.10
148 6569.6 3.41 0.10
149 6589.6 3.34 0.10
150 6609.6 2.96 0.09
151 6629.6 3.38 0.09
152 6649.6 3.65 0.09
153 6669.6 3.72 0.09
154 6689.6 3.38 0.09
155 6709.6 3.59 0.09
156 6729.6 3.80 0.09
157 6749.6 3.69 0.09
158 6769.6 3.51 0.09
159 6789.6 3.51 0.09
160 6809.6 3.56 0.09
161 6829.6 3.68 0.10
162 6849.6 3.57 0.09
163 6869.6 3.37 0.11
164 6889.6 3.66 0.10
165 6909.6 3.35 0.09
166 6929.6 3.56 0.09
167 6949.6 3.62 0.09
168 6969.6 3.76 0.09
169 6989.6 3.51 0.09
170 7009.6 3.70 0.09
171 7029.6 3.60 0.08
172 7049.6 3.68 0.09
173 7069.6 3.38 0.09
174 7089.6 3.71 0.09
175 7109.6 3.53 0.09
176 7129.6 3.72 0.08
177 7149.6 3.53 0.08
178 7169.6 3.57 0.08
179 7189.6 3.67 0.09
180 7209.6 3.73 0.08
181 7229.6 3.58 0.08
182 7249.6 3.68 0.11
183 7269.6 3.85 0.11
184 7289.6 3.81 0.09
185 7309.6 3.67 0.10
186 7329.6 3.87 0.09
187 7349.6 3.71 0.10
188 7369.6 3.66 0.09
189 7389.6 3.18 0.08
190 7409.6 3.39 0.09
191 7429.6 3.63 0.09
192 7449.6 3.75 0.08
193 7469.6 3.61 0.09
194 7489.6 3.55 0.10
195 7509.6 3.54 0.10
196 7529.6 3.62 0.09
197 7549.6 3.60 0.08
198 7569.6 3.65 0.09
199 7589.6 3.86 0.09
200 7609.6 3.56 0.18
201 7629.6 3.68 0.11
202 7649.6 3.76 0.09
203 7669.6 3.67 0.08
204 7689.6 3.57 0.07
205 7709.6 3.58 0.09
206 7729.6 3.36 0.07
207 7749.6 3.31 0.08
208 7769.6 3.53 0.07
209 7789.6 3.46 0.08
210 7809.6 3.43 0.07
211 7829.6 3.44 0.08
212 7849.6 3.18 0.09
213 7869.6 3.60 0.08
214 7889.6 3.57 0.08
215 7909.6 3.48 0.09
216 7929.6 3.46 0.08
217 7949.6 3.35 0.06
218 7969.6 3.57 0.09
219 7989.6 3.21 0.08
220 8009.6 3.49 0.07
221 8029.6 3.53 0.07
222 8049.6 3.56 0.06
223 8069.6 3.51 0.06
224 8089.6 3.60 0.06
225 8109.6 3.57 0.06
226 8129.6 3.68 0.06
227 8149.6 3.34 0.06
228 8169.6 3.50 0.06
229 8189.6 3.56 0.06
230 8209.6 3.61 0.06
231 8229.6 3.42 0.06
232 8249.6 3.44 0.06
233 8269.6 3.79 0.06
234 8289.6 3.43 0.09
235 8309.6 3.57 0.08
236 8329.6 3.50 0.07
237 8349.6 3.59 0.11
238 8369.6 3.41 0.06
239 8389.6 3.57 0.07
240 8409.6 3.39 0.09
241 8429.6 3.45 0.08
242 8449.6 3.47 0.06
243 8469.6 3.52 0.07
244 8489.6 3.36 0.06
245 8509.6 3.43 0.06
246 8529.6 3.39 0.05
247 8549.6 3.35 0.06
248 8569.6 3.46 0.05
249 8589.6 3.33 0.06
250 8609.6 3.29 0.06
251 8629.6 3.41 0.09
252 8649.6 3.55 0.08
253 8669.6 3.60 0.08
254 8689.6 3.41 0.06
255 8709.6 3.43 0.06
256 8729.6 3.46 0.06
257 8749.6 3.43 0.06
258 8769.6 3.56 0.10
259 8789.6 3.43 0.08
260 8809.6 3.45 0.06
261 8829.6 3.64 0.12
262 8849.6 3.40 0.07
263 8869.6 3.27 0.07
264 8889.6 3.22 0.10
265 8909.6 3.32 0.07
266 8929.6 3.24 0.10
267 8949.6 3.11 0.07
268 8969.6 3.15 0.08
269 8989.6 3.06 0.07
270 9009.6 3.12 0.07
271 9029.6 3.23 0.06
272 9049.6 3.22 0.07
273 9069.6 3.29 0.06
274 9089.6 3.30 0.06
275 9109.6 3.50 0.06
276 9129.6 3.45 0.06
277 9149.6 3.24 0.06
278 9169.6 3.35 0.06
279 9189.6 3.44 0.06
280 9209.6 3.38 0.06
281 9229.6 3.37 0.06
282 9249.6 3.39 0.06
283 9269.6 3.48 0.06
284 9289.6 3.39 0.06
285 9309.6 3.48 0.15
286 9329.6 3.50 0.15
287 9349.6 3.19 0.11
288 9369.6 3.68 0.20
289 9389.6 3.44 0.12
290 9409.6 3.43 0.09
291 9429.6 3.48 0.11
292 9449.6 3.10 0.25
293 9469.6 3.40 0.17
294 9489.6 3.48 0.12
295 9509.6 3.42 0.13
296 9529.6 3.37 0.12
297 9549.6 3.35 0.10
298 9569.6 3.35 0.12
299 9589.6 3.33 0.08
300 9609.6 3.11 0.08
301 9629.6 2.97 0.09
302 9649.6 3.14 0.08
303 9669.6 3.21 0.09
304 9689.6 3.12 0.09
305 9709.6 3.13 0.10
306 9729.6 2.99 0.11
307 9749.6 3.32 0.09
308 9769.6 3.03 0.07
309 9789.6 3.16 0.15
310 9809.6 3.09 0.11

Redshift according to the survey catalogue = 0.255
